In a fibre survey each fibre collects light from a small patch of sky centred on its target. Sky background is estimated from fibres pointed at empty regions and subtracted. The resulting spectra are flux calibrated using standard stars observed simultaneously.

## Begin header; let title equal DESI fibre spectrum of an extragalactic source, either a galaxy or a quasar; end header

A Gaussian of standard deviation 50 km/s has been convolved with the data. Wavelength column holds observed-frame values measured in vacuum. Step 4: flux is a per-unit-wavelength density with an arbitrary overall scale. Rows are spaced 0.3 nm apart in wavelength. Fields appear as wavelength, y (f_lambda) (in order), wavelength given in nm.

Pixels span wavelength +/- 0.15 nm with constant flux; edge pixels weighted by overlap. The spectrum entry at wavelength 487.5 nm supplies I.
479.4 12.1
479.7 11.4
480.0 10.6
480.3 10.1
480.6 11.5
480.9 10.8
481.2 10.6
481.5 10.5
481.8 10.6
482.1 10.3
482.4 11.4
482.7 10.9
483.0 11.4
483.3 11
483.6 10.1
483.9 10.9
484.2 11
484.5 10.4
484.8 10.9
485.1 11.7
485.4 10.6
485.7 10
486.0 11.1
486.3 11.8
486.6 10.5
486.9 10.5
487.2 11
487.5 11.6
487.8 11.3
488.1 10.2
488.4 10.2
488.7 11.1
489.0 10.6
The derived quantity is 11.6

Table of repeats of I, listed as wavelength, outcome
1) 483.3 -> 11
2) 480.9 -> 10.8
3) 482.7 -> 10.9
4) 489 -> 10.6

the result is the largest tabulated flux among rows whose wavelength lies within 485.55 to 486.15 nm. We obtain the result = 11.1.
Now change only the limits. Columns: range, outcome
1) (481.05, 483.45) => 11.4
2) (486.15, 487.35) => 11.8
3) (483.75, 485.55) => 11.7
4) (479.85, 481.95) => 11.5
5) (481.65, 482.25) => 10.6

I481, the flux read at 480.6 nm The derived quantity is 11.5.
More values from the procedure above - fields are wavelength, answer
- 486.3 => 11.8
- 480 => 10.6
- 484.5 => 10.4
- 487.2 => 11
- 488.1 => 10.2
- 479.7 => 11.4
